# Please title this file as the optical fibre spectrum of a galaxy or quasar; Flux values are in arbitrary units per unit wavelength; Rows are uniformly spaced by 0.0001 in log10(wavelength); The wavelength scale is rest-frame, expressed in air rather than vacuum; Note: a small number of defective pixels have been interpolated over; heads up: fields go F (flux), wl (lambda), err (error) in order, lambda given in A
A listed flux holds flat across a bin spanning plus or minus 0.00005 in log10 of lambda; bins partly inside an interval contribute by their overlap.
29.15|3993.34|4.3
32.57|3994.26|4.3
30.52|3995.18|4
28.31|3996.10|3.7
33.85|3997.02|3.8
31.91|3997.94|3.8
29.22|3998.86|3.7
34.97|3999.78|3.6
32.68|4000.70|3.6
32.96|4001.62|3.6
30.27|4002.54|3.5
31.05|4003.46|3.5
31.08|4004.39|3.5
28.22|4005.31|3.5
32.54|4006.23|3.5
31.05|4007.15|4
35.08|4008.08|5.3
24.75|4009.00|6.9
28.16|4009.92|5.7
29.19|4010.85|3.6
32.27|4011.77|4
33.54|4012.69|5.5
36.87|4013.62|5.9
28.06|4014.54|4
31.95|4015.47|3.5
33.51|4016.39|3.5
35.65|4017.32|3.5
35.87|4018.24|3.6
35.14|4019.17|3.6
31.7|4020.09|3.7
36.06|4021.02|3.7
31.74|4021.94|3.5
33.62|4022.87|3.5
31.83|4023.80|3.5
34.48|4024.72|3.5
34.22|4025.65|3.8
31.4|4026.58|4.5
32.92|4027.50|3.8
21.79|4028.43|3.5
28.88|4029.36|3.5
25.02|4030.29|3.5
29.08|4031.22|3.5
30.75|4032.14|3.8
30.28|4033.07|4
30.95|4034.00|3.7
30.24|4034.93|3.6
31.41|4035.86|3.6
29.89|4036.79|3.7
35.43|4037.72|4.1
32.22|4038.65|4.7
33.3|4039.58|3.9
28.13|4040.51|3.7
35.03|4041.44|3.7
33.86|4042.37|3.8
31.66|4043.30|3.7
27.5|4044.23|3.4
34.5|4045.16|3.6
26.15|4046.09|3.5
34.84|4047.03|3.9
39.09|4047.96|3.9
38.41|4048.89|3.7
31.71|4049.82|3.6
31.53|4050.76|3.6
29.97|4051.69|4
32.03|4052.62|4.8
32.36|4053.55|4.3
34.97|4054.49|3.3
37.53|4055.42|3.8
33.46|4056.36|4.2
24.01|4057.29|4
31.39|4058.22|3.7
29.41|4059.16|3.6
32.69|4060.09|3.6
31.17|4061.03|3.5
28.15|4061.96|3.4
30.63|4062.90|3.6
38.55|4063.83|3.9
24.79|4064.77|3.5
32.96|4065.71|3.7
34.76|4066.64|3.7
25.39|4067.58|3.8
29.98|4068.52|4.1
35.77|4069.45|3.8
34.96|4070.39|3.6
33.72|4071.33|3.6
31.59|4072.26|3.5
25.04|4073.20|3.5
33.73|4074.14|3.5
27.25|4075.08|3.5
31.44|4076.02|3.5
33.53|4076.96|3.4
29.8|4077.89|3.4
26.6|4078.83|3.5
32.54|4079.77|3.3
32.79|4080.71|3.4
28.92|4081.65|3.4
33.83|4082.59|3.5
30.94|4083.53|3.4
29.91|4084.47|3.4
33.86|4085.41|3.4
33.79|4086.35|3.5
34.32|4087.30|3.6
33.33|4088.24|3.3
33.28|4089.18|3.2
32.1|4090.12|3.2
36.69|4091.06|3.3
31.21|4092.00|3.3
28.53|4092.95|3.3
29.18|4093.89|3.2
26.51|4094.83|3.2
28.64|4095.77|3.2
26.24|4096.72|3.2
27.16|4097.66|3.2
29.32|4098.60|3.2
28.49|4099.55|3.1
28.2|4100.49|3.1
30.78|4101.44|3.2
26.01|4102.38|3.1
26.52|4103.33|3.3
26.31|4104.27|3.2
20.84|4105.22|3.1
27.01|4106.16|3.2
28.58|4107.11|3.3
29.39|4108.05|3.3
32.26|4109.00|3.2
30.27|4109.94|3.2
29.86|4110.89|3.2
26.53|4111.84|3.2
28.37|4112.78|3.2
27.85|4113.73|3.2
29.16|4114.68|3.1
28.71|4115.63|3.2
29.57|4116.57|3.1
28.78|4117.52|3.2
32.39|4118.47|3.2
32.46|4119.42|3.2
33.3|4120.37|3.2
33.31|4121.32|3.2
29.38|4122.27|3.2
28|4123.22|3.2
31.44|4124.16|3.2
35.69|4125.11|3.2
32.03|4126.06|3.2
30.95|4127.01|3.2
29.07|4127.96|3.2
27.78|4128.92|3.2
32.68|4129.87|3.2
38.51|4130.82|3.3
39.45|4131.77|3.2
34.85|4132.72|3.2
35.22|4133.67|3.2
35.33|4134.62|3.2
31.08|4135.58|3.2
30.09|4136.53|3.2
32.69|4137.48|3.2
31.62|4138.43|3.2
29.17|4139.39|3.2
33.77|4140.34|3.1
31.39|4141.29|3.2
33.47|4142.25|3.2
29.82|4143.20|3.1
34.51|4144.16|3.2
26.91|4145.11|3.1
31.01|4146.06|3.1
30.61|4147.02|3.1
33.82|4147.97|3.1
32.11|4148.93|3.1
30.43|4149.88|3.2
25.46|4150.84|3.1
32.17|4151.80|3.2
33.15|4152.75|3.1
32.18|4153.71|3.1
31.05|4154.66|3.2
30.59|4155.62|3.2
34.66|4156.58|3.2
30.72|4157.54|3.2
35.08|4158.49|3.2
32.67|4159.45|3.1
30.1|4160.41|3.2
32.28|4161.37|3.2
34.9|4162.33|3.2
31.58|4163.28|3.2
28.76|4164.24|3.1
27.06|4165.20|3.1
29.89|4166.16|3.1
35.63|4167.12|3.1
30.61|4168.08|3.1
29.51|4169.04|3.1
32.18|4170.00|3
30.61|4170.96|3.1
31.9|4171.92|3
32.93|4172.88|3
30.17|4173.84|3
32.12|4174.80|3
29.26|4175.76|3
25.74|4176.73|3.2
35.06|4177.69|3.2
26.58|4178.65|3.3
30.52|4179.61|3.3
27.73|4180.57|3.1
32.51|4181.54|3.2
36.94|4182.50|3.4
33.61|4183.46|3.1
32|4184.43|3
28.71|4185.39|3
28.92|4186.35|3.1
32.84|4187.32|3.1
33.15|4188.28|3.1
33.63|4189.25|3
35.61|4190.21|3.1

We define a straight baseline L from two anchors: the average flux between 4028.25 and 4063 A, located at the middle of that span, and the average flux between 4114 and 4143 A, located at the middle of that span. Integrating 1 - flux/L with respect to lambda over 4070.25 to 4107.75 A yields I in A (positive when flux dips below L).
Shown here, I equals 2.0 A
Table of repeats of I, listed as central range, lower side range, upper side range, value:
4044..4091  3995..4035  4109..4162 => -0.58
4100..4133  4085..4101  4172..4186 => 0.61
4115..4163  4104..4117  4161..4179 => -3.93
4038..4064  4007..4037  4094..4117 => -1.70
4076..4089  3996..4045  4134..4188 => -0.16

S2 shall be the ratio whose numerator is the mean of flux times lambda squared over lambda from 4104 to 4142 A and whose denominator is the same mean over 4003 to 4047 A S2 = 1.0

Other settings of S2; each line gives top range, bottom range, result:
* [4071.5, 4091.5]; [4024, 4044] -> 1.05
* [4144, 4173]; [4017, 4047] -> 1.06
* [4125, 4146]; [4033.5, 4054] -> 1.05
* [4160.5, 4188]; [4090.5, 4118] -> 1.13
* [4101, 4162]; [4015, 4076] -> 1.02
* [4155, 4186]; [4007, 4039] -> 1.07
